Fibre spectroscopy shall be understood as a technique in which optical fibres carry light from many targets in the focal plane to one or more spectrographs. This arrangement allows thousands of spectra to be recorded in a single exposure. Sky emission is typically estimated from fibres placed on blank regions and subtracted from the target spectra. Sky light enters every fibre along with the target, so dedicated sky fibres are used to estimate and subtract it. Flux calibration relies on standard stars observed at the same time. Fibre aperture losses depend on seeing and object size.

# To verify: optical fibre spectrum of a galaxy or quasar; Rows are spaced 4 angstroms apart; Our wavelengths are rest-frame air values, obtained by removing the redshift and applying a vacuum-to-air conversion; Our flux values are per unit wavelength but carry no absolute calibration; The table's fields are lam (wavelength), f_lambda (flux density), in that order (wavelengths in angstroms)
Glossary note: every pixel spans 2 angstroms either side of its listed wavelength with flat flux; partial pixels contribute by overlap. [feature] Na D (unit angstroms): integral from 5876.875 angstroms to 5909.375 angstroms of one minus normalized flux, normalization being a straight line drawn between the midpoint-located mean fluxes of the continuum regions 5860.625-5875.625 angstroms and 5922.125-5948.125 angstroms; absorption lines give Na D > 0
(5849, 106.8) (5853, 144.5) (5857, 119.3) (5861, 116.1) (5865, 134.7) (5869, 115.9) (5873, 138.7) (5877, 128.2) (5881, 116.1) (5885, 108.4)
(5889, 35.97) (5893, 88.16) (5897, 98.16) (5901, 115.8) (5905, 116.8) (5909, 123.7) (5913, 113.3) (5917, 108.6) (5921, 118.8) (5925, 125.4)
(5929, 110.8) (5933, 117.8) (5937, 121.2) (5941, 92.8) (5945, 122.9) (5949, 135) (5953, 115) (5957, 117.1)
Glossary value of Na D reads 5.8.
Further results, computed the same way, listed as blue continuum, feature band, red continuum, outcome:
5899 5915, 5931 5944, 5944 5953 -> 1.31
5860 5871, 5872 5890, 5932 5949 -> 2.08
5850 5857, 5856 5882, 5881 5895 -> -3.79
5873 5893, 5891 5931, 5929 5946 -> -1.90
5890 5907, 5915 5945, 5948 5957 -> -0.32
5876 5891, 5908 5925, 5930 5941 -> -1.55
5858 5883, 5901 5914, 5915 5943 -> -0.03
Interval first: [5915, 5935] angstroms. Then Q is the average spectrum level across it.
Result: 116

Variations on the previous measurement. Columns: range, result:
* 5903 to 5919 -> 116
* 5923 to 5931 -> 118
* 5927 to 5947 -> 113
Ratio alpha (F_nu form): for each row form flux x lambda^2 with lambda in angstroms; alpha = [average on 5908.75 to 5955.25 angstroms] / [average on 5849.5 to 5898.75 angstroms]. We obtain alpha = 1.1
